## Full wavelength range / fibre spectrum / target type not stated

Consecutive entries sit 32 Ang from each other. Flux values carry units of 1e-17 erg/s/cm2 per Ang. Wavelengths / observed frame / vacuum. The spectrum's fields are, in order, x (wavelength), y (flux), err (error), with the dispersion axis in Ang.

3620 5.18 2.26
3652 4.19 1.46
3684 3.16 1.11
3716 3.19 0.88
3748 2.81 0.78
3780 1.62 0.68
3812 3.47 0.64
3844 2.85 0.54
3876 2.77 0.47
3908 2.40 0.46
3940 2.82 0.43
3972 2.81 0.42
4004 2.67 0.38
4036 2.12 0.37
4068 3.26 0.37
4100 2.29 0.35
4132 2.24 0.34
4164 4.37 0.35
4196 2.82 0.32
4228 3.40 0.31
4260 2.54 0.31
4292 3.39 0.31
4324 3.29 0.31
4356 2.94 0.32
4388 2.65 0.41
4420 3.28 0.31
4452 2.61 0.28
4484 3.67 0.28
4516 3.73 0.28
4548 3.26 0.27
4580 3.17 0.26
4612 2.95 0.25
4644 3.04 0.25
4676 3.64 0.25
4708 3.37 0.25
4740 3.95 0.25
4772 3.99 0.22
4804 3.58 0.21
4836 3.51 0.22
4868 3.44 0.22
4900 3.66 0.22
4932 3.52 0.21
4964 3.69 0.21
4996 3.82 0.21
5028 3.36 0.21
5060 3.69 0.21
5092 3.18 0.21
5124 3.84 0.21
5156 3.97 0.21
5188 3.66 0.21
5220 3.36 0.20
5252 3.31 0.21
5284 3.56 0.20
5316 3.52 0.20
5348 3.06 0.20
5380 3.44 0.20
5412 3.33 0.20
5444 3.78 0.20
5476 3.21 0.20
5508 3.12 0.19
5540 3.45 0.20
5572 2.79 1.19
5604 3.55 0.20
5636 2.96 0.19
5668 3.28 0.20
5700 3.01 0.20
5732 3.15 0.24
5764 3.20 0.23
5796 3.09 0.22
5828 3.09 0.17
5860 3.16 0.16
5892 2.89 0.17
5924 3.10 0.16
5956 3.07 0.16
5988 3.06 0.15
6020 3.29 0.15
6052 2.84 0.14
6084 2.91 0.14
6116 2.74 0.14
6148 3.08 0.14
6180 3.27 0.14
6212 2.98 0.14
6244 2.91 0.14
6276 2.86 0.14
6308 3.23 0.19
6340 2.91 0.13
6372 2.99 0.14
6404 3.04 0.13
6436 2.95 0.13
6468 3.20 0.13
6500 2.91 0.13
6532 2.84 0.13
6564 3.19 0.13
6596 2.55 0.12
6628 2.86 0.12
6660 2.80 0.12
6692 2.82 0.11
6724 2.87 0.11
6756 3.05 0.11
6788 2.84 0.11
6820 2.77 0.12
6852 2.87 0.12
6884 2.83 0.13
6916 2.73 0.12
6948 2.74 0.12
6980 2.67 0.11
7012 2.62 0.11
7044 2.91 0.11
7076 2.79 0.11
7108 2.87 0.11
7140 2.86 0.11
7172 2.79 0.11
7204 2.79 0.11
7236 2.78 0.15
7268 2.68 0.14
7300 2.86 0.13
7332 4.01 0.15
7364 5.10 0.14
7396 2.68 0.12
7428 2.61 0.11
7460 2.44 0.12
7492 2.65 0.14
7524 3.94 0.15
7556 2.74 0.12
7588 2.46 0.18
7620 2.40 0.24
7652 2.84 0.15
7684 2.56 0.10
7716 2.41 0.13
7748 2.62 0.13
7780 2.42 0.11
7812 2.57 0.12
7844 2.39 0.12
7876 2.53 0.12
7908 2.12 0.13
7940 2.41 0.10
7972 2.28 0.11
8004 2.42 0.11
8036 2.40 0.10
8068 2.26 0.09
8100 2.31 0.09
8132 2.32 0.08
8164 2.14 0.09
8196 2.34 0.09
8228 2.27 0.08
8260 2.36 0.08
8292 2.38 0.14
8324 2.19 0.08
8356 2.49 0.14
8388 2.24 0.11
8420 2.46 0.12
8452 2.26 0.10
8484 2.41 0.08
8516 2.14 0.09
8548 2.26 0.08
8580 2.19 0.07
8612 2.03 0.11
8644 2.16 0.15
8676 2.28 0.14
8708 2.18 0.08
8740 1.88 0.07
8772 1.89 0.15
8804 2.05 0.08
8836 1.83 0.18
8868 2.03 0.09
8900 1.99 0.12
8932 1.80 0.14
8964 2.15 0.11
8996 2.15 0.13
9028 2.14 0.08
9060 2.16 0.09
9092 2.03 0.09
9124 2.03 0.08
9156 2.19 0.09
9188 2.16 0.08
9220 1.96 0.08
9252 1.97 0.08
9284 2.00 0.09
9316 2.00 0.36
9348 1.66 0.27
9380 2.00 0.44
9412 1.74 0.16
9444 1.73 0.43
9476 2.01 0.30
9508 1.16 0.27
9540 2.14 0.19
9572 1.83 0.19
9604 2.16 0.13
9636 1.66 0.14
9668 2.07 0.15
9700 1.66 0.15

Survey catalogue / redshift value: 0.119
